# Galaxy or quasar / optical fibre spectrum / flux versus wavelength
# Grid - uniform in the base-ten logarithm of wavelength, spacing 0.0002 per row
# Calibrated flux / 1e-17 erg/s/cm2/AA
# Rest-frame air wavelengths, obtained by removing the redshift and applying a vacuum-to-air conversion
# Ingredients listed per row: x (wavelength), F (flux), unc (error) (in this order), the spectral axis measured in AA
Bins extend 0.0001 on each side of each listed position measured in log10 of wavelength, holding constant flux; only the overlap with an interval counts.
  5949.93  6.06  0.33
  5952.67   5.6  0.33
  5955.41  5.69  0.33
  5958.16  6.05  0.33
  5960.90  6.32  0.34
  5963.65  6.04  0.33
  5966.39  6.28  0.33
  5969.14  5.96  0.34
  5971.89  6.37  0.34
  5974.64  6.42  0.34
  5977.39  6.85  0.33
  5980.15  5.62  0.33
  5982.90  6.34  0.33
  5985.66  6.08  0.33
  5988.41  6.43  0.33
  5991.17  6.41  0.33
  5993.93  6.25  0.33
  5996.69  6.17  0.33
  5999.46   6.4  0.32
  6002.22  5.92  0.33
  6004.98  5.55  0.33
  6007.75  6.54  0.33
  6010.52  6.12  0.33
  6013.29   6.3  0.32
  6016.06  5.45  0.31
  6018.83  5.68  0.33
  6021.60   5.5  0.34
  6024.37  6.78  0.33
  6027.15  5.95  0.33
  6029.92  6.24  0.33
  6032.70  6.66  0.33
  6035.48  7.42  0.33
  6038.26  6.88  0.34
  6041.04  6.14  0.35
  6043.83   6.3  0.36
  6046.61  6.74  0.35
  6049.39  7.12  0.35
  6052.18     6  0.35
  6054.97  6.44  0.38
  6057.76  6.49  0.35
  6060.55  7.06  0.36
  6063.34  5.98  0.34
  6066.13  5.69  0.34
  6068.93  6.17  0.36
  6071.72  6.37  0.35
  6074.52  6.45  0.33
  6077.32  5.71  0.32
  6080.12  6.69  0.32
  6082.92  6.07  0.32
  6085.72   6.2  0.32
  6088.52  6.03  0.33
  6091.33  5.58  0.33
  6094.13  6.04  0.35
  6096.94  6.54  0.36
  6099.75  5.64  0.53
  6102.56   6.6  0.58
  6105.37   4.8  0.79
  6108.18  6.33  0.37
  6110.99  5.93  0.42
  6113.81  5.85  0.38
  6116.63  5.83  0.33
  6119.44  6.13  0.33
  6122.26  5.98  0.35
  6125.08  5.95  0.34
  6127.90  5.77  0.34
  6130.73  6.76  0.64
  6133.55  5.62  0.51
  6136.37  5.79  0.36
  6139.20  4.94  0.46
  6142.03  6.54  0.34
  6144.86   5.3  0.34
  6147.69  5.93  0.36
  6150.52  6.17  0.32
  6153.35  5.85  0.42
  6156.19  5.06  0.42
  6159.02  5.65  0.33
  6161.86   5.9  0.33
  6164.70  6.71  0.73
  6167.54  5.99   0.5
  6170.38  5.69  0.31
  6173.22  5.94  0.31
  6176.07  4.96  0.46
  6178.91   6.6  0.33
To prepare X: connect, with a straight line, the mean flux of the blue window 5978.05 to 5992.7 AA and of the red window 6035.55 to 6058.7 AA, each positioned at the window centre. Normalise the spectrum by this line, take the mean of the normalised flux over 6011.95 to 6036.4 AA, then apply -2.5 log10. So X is 0.04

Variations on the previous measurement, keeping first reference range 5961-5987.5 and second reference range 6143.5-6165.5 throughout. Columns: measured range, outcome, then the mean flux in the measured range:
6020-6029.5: 0.00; 6.09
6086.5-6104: -0.02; 6.07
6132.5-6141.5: 0.06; 5.55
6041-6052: -0.09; 6.56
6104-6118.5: 0.03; 5.76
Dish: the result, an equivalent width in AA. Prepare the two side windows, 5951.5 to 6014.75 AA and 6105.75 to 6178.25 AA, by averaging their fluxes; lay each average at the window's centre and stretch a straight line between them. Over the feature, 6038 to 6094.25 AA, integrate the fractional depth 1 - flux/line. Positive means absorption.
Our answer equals -2.7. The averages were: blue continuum 6.16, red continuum 5.86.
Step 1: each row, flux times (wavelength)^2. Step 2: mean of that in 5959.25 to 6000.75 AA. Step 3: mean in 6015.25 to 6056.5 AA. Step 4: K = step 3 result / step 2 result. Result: 1.0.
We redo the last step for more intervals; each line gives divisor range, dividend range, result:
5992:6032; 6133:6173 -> 1.00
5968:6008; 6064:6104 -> 1.02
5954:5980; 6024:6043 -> 1.08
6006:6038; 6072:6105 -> 1.00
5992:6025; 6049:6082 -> 1.07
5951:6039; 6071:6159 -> 1.00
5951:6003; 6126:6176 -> 1.00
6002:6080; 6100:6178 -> 0.96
